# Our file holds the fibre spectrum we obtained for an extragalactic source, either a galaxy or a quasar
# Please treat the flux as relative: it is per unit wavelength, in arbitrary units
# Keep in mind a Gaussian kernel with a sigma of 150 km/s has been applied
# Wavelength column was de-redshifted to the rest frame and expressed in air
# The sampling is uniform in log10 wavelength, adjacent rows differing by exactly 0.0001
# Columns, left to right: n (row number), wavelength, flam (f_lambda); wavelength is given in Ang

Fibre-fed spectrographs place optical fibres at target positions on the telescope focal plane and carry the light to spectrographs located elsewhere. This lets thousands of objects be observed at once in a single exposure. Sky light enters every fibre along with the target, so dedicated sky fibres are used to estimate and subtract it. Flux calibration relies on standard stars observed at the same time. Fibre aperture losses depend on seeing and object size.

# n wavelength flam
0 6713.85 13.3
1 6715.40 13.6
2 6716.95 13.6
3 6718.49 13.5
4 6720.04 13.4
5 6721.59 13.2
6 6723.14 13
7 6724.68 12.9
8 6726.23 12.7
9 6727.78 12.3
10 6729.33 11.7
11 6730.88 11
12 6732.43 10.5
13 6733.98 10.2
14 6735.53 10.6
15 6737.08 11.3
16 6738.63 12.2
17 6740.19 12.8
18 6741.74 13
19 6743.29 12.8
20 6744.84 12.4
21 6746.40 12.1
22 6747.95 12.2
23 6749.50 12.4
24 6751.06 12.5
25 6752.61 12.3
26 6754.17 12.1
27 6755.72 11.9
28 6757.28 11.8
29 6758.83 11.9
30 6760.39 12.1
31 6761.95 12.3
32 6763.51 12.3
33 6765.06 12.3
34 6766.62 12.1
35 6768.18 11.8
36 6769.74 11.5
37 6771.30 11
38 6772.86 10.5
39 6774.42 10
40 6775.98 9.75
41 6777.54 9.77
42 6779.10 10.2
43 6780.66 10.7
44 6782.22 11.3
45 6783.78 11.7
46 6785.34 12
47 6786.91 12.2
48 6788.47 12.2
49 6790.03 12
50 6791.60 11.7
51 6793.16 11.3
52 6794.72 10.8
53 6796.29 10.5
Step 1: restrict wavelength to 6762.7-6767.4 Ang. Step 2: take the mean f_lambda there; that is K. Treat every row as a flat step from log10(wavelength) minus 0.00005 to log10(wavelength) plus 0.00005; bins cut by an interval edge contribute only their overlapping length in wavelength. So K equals 12.2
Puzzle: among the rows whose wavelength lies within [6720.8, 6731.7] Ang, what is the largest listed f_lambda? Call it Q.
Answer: 13.2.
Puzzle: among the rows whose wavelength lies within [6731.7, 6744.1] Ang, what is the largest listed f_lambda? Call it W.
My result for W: 13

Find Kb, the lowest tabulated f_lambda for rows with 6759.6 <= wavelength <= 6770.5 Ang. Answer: 11.5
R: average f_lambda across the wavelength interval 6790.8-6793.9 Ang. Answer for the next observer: 11.5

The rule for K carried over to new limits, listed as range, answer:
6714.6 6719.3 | 13.6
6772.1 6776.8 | 10.1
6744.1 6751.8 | 12.3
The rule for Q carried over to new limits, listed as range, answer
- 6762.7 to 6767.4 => 12.3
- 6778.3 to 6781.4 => 10.7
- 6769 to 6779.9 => 11.5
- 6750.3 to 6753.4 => 12.5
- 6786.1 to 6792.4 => 12.2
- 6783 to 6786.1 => 12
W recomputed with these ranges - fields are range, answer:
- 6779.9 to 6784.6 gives 11.7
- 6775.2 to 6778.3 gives 9.77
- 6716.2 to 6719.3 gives 13.6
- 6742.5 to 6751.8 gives 12.8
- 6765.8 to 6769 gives 12.1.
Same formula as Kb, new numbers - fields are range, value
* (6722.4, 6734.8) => 10.2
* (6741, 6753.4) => 12.1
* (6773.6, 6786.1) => 9.75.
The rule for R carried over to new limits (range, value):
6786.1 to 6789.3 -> 12.2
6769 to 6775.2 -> 10.7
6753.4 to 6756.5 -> 12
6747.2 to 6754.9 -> 12.3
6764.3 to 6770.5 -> 11.9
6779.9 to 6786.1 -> 11.4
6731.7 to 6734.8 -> 10.4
